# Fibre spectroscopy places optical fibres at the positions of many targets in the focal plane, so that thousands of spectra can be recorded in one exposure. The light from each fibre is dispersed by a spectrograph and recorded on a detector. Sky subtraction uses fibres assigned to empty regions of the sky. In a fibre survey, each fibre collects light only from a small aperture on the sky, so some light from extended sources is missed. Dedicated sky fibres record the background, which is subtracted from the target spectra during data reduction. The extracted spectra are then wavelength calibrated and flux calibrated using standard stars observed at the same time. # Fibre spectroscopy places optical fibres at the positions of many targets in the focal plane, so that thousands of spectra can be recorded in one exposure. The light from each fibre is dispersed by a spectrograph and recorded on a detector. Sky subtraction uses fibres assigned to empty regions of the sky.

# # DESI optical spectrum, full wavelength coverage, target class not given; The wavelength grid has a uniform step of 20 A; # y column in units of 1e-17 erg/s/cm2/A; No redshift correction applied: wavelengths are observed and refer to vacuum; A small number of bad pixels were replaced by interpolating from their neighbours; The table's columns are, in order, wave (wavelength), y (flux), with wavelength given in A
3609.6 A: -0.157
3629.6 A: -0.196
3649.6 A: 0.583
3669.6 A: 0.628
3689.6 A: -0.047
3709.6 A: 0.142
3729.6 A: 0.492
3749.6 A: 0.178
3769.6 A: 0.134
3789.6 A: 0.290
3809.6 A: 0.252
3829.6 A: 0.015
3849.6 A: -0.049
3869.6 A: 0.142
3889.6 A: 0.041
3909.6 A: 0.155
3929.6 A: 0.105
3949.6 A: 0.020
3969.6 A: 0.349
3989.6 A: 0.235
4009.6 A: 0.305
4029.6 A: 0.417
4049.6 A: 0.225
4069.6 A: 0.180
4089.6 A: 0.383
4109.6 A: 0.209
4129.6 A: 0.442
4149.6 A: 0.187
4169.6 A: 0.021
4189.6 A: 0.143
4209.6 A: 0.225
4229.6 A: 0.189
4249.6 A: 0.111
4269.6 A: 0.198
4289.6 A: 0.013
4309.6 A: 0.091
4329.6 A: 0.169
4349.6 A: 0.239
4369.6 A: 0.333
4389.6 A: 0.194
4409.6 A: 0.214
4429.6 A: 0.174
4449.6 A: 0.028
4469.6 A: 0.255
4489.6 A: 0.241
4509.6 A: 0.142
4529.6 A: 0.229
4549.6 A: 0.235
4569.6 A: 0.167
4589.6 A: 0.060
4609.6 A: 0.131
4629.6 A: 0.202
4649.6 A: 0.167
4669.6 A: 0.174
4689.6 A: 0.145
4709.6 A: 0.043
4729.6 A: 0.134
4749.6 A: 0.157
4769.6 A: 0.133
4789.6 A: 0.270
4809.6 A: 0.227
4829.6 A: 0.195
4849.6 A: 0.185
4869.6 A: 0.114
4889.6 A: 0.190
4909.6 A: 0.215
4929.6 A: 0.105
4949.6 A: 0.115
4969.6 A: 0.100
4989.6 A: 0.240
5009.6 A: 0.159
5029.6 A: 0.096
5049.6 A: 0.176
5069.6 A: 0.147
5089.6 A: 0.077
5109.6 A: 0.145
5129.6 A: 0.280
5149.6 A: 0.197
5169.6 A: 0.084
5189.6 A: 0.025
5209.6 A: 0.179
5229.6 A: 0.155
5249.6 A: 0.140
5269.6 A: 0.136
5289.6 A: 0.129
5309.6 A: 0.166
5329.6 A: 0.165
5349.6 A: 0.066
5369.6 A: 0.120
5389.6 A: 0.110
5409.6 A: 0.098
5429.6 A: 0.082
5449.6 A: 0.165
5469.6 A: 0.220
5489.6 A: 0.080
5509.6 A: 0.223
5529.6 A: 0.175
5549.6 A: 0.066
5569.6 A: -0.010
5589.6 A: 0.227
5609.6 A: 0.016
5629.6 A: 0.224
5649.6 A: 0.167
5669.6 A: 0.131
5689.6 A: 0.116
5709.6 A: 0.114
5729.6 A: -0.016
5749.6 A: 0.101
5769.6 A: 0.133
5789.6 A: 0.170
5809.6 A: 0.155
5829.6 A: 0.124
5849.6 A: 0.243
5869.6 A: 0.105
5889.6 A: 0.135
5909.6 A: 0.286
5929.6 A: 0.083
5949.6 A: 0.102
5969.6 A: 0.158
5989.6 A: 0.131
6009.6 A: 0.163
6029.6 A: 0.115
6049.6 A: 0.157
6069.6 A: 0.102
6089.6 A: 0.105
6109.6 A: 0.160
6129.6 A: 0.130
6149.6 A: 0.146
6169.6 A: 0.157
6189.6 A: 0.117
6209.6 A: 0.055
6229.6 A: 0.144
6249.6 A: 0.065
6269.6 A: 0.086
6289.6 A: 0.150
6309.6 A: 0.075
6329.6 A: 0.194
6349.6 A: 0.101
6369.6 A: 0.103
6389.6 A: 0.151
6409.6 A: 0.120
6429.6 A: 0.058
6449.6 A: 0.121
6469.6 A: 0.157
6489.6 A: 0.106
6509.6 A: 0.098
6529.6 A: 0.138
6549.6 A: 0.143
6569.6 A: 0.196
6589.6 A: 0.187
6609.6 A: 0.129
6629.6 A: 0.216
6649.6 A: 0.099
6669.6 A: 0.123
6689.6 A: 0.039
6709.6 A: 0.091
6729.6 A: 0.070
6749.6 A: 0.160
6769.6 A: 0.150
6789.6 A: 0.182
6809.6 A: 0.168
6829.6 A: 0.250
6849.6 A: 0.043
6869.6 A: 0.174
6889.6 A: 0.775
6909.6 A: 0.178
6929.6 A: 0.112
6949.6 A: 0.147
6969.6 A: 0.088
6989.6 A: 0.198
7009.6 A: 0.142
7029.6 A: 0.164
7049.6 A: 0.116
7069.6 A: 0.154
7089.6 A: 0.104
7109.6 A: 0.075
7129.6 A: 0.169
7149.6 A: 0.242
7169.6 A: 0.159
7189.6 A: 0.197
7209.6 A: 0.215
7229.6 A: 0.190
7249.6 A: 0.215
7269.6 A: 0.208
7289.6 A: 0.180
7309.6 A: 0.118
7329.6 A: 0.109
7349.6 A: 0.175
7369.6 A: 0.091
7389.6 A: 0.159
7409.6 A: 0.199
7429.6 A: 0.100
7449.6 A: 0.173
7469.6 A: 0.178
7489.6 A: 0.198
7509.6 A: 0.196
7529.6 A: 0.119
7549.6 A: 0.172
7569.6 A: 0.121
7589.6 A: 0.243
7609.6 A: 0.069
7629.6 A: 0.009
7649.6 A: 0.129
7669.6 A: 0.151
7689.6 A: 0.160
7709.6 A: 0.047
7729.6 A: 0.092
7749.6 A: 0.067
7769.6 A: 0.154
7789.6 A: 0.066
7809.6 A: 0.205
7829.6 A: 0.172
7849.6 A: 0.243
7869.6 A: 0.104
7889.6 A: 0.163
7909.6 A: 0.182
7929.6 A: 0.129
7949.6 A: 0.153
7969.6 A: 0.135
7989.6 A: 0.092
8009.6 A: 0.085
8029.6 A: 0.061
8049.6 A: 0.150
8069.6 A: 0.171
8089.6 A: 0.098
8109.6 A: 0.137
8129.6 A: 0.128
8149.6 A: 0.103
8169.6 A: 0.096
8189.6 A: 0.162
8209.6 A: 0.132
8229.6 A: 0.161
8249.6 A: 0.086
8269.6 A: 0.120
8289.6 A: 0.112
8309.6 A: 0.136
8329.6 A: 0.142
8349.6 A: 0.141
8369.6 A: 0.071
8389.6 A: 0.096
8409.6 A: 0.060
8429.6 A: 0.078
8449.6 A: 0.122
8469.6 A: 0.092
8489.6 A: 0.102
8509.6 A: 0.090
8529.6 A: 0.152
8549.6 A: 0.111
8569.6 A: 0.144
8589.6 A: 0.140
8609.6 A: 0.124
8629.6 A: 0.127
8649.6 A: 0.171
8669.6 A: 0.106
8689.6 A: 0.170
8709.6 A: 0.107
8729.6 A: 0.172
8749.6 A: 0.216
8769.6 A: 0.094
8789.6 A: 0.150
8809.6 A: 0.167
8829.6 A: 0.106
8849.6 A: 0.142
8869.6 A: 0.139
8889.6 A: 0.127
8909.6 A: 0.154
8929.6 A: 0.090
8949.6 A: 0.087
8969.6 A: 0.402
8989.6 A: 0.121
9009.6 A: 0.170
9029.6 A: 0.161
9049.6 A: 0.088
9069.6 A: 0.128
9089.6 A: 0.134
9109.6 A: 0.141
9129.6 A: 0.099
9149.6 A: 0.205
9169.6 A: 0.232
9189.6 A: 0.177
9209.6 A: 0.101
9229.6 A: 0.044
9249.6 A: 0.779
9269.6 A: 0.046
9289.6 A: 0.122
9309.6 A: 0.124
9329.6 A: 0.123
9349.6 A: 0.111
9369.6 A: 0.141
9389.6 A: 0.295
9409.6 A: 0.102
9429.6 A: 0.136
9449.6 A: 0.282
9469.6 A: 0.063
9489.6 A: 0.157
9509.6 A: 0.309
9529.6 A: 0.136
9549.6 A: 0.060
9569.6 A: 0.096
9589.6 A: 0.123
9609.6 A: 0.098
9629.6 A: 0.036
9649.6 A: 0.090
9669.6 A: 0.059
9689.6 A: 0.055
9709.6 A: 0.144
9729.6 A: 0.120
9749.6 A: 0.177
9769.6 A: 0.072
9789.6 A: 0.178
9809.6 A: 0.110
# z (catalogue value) 0.847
